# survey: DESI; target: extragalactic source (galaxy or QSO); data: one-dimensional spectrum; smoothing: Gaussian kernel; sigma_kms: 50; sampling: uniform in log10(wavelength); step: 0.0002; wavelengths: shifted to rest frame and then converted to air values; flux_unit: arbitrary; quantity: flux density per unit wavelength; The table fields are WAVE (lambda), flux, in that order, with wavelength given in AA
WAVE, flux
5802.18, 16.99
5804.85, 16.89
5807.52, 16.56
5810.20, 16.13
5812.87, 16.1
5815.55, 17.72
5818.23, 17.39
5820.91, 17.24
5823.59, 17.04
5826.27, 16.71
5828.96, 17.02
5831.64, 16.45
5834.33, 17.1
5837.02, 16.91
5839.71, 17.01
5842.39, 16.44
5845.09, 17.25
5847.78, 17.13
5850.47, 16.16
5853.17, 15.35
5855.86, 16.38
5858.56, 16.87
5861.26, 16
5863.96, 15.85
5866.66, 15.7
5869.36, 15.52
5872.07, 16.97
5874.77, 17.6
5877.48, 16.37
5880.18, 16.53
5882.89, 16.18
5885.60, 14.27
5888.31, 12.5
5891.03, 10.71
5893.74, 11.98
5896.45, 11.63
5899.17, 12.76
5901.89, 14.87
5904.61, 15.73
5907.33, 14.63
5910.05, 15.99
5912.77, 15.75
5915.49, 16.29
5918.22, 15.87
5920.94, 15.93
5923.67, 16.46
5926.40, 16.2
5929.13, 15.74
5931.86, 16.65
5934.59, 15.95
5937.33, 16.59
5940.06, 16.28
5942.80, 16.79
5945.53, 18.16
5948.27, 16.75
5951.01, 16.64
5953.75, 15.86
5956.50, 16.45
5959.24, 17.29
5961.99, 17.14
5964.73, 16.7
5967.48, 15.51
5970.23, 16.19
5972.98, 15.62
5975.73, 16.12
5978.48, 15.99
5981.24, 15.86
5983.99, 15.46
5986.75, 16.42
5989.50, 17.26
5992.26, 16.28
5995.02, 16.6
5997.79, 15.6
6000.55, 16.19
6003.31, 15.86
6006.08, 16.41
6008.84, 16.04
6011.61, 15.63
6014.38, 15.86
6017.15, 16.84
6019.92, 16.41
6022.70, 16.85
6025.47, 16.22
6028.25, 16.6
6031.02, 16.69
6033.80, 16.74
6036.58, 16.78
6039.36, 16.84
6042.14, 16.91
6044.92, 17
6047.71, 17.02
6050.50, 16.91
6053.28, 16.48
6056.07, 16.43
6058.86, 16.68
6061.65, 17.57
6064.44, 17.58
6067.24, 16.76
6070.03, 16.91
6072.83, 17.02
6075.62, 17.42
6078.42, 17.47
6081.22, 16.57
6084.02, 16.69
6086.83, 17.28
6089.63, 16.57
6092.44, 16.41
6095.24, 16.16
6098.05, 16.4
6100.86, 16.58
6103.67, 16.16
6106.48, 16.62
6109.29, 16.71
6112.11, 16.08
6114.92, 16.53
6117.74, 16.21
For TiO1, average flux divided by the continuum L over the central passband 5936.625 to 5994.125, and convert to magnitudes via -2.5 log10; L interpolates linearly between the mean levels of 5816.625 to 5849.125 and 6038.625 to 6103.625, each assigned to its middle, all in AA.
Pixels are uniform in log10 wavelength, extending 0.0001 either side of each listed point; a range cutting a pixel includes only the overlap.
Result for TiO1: 0.030 mag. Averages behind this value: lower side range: 17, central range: 16.4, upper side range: 16.8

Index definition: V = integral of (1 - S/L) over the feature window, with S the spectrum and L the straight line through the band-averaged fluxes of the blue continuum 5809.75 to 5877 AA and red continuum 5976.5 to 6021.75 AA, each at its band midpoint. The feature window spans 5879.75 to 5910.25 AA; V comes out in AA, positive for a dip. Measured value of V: 4.9 AA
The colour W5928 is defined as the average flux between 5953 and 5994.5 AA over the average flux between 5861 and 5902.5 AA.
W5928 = 1.11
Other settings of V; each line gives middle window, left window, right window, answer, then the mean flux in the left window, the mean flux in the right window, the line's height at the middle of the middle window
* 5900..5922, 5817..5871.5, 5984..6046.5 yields 1.3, 16.6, 16.4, 16.5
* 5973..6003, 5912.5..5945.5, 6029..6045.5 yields 0.8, 16.3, 16.8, 16.6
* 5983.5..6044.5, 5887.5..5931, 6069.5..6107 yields -2.1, 14.6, 16.7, 15.9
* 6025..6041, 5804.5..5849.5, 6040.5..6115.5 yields 0.1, 16.9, 16.8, 16.8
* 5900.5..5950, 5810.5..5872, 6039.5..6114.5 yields 1.5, 16.6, 16.8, 16.7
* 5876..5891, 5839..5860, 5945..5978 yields 1.6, 16.6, 16.5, 16.5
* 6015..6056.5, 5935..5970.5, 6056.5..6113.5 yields 0.0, 16.6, 16.8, 16.7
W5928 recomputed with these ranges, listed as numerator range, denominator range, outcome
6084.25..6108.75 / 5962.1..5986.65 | 1.03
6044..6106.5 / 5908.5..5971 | 1.03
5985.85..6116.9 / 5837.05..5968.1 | 1.05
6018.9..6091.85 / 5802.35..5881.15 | 1.01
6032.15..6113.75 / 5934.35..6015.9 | 1.03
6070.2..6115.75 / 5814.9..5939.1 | 1.05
